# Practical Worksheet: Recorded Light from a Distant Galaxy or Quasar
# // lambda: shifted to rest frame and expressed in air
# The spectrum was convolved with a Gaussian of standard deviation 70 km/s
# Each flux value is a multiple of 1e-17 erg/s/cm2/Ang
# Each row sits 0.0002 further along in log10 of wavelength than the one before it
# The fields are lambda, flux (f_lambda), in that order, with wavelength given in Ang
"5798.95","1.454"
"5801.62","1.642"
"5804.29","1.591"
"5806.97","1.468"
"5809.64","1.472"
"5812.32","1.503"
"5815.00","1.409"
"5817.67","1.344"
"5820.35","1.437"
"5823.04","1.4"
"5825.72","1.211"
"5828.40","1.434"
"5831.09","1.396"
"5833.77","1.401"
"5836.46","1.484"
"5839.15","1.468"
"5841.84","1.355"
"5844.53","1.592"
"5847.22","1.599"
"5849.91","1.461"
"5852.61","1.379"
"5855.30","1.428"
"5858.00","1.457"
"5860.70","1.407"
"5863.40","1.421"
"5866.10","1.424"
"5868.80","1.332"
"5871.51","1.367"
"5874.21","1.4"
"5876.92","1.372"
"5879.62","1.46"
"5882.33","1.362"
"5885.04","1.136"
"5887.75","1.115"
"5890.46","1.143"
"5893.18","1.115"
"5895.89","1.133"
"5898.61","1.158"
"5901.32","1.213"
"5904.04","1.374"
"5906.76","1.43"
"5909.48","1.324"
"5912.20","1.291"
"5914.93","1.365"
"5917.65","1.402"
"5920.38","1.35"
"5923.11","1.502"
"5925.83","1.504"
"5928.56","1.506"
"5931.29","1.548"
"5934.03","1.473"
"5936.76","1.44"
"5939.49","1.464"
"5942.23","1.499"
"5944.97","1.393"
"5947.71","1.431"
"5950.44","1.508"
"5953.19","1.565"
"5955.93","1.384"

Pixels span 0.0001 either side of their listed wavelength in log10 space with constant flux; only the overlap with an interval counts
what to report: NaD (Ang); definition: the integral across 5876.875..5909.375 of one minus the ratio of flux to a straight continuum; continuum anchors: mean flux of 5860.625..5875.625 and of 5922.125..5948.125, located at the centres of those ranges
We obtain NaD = 4.0 Ang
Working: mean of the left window 1.39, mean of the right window 1.48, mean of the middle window 1.25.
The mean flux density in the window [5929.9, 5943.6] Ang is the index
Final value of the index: 1.48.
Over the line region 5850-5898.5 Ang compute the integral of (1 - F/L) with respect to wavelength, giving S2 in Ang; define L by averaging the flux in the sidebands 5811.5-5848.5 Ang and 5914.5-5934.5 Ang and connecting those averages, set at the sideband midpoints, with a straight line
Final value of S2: 4.1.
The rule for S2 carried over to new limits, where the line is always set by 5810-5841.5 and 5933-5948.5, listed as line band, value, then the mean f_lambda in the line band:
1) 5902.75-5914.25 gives 0.7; 1.35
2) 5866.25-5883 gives 0.5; 1.39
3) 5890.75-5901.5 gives 2.1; 1.15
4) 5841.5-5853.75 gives -0.6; 1.49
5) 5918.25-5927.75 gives 0.0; 1.45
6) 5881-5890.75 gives 1.6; 1.19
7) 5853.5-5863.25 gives 0.0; 1.43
